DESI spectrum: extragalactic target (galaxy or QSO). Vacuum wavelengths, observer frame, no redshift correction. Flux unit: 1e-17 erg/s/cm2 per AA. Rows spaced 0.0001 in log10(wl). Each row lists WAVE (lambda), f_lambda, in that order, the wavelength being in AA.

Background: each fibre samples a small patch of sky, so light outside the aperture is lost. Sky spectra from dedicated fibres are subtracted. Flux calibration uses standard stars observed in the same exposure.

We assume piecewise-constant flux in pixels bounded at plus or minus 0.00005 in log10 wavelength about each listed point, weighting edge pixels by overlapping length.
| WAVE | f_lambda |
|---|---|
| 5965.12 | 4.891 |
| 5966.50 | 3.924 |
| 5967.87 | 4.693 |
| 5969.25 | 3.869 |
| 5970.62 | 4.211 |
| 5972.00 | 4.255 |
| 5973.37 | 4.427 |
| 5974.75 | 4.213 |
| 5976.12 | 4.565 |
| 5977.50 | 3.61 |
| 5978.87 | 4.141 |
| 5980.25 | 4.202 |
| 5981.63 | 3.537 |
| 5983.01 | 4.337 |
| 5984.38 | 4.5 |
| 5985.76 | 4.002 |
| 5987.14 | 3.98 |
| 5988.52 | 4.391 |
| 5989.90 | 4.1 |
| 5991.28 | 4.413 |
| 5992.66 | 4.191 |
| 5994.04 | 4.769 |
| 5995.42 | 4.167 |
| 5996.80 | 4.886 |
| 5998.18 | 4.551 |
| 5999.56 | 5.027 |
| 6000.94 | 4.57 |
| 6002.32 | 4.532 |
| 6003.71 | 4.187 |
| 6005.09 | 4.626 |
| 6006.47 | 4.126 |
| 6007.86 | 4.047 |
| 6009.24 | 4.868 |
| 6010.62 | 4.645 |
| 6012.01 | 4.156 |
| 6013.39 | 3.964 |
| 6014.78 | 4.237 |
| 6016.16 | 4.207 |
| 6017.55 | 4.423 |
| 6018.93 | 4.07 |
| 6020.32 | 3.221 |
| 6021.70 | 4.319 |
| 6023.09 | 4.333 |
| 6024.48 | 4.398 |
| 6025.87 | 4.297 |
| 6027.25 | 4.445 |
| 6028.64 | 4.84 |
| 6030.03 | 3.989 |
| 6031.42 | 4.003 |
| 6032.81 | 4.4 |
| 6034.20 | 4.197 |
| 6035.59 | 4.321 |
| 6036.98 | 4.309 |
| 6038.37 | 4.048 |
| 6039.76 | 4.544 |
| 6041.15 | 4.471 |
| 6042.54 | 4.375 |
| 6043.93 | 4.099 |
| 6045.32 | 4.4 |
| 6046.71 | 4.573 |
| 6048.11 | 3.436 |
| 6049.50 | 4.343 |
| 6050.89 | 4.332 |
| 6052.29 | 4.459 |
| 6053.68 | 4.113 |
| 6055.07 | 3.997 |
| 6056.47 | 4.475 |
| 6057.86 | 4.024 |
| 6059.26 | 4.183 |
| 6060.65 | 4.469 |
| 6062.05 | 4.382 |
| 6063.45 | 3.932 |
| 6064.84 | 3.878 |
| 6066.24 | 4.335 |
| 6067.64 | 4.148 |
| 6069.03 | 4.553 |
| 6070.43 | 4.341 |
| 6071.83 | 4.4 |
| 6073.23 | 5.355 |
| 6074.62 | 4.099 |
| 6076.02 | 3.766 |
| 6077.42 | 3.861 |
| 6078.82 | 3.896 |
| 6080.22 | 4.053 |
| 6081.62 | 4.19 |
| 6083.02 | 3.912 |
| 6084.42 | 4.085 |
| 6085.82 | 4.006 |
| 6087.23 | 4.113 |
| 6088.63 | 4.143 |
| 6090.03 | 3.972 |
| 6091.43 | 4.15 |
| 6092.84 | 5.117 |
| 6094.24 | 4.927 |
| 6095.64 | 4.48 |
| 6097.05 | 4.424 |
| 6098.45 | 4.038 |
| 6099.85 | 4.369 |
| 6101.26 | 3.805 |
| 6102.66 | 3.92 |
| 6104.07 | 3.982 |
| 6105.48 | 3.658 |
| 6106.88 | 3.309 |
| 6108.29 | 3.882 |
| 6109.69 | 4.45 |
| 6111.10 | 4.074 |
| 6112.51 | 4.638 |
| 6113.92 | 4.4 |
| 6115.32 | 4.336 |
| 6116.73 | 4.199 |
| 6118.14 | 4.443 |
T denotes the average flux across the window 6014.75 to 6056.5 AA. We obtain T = 4.24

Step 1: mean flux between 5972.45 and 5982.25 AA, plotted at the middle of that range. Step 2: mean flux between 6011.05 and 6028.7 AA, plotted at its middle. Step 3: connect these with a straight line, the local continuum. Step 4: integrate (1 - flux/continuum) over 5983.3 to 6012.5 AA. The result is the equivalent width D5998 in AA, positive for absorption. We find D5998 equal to -1.8 AA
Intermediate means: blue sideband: 4.11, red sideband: 4.21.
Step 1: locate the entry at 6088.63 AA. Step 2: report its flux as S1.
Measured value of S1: 4.143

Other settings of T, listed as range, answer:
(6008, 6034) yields 4.26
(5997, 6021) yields 4.33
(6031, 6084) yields 4.23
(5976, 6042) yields 4.29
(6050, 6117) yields 4.2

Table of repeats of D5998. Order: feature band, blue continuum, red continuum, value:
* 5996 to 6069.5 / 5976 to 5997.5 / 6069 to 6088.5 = -1.7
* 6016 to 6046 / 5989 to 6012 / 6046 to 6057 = 0.4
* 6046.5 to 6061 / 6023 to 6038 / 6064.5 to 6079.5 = 0.3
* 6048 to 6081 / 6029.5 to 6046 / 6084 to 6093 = 0.0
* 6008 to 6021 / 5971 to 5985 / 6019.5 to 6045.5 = 0.1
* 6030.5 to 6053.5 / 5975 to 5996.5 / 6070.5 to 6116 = -0.4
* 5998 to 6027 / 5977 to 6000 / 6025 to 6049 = -0.3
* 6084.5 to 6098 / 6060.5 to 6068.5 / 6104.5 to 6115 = -0.8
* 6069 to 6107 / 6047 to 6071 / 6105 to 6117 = -0.3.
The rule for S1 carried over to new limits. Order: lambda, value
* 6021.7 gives 4.319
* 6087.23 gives 4.113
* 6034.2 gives 4.197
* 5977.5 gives 3.61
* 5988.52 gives 4.391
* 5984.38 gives 4.5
